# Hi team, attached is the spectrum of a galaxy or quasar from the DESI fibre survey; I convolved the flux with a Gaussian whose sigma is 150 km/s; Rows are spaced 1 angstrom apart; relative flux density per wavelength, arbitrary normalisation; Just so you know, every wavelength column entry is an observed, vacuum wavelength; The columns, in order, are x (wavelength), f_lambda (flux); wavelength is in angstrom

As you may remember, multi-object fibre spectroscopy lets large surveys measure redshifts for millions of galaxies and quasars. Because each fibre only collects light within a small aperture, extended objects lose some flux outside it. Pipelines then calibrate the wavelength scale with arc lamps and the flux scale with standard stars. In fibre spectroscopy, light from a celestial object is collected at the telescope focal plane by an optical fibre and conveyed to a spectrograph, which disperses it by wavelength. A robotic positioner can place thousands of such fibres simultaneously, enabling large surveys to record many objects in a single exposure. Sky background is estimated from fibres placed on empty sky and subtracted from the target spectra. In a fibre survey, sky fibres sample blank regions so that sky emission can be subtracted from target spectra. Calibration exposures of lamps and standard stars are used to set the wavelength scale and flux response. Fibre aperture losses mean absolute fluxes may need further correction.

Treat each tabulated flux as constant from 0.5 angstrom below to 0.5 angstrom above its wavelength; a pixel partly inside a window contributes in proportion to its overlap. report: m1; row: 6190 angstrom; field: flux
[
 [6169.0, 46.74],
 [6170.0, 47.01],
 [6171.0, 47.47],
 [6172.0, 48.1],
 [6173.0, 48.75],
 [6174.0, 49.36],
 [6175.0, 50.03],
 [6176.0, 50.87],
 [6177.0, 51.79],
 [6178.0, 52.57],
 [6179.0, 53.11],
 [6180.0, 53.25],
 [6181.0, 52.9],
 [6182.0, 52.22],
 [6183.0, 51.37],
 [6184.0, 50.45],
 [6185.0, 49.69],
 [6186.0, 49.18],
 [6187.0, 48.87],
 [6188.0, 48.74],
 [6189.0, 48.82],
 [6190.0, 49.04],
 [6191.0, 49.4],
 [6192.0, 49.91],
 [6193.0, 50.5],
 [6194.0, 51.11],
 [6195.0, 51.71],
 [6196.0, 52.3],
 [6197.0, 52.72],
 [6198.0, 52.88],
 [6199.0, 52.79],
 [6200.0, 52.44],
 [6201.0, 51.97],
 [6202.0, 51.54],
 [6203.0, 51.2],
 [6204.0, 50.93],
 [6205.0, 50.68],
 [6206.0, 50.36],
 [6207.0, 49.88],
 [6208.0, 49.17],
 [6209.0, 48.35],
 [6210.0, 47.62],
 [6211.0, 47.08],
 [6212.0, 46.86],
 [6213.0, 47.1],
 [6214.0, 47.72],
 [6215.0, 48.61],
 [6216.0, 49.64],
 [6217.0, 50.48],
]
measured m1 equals 49.04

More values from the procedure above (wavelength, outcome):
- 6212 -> 46.86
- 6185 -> 49.69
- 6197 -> 52.72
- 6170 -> 47.01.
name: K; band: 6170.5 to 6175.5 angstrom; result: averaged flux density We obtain 48.7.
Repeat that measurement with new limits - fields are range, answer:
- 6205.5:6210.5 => 49.1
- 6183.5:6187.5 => 49.5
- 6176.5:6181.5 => 52.7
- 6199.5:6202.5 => 52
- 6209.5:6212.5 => 47.2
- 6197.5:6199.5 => 52.8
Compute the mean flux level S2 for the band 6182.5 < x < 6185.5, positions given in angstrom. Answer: 50.5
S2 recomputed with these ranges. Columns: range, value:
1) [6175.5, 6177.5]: 51.3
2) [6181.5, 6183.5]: 51.8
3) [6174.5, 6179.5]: 51.7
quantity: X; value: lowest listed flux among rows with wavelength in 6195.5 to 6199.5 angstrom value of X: 52.3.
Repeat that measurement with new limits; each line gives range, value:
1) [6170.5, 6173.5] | 47.47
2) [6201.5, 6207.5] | 49.88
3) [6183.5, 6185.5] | 49.69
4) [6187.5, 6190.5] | 48.74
